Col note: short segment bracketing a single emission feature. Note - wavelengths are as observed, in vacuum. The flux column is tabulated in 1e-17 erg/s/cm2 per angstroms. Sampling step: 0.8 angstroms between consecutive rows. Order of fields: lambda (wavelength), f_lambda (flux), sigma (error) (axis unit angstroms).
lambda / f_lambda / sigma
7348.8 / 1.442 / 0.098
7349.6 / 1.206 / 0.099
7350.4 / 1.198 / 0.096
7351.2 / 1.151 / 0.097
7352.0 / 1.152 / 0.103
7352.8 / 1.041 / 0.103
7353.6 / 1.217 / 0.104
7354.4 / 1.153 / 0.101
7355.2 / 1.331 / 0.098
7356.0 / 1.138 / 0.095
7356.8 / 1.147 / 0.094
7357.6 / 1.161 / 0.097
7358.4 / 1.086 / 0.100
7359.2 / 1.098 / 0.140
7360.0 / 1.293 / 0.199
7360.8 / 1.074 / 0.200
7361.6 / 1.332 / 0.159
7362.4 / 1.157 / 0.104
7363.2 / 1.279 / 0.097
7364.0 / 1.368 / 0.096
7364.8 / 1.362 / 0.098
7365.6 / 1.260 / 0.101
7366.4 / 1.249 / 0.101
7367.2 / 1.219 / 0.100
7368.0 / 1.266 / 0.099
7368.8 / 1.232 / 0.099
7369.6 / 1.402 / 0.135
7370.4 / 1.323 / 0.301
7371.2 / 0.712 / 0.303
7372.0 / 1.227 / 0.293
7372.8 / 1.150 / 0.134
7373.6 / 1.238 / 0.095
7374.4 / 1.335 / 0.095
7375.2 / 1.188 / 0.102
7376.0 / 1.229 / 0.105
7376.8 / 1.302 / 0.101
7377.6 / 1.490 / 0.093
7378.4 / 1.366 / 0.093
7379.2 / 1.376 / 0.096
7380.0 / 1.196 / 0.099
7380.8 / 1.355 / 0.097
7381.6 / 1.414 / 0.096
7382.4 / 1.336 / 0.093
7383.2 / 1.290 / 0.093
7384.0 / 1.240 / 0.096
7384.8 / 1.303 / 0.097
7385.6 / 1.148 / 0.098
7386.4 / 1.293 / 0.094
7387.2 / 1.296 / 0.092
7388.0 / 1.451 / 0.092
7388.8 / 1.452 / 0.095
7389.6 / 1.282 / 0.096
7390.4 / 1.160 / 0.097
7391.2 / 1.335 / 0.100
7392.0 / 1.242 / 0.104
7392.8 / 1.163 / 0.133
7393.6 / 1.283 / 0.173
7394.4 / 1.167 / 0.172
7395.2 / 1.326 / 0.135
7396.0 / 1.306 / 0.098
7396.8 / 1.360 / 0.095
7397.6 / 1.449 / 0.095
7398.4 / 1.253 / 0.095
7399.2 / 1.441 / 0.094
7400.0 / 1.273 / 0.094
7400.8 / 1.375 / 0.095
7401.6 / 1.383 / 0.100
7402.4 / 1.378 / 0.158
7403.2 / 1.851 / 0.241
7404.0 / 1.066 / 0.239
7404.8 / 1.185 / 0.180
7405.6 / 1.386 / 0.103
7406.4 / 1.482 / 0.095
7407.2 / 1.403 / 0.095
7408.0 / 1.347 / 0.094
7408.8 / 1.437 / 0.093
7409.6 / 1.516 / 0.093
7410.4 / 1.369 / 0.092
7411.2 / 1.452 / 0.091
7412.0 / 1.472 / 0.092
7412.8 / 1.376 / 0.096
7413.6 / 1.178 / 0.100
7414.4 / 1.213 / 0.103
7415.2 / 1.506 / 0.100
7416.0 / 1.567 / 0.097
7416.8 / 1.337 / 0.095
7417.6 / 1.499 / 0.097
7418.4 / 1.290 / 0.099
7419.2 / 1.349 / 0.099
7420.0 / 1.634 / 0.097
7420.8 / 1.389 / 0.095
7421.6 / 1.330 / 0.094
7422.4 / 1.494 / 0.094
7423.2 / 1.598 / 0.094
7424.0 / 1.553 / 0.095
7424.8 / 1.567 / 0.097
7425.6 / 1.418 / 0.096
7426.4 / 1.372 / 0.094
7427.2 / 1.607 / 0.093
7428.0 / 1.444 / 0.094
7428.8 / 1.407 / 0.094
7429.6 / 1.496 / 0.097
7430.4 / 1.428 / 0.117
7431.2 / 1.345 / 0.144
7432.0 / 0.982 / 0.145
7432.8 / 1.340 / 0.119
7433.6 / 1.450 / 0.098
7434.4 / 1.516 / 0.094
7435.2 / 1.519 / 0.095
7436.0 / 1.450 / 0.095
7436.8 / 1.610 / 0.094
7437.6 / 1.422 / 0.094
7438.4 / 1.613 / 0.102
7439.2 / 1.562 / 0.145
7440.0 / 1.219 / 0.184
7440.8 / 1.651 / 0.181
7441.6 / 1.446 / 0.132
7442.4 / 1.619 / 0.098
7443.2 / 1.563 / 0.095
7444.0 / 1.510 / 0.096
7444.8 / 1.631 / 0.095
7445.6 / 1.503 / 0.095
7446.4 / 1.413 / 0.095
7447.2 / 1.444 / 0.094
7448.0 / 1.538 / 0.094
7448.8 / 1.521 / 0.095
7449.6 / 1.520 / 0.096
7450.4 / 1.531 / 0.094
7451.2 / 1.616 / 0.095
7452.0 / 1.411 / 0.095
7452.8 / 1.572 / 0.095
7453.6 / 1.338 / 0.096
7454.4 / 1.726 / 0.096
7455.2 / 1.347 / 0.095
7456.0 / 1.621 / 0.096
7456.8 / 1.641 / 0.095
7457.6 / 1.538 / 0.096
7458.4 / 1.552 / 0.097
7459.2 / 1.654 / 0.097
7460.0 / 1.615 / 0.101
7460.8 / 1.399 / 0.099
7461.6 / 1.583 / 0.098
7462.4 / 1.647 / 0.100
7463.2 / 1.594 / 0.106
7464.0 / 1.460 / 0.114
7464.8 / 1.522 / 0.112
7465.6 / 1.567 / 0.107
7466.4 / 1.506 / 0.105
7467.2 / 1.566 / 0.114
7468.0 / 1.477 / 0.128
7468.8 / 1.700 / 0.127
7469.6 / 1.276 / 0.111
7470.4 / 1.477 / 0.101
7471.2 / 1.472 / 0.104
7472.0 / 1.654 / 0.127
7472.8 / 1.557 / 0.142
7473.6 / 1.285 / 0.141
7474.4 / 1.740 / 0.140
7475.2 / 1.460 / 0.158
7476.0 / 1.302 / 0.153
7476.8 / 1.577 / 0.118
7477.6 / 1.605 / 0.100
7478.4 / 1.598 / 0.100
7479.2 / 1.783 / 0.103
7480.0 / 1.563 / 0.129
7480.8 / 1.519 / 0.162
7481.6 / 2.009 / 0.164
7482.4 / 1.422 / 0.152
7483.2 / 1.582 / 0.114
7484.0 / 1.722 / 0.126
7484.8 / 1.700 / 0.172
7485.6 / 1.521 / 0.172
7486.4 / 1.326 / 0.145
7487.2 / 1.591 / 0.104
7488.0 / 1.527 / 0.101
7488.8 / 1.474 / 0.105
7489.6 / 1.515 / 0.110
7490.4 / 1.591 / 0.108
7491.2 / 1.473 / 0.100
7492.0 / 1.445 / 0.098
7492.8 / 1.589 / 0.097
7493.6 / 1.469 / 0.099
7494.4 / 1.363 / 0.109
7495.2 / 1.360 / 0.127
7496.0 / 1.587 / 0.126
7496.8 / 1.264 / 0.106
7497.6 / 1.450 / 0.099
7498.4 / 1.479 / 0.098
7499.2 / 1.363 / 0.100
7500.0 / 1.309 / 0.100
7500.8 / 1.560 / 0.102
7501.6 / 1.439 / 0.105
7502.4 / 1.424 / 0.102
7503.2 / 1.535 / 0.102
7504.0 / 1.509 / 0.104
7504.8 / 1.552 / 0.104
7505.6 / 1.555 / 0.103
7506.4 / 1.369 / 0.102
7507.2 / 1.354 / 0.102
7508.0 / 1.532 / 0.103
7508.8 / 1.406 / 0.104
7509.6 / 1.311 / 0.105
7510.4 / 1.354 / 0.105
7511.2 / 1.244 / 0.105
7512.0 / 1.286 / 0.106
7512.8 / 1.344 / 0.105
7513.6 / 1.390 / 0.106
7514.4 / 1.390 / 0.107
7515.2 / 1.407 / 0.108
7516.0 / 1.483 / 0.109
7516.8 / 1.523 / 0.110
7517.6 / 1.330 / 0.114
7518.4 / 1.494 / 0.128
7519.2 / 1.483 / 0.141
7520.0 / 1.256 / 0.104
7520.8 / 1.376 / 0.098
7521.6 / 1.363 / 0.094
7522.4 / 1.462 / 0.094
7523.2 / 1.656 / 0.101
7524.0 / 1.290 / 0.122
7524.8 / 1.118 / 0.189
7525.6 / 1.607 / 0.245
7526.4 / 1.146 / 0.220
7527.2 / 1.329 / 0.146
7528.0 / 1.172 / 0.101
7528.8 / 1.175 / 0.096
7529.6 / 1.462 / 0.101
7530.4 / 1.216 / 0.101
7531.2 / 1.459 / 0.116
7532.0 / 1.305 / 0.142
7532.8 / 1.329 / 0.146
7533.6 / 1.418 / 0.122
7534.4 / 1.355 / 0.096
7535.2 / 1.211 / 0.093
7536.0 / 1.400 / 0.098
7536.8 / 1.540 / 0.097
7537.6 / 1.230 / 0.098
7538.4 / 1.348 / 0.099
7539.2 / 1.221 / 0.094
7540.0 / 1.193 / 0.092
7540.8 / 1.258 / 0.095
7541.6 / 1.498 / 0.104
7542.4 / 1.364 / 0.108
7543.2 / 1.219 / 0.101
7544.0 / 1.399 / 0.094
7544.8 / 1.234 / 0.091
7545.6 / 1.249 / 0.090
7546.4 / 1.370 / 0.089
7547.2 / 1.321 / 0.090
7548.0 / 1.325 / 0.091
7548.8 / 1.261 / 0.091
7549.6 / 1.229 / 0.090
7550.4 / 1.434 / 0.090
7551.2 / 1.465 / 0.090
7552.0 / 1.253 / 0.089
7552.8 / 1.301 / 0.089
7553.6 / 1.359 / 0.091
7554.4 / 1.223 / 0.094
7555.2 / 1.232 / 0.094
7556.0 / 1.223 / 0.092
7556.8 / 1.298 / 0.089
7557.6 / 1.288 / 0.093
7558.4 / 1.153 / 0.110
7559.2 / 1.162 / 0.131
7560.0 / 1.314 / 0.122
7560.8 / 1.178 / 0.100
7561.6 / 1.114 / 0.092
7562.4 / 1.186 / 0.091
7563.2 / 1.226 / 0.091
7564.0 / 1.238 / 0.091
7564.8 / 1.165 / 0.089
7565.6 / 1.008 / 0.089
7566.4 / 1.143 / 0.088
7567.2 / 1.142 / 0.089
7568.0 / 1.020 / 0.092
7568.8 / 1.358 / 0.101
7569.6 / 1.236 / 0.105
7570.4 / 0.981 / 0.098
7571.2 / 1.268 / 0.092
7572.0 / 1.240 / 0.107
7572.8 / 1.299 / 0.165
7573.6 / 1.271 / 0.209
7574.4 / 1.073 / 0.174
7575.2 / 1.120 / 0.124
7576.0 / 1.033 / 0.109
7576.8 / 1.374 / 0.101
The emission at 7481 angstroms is Mg II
